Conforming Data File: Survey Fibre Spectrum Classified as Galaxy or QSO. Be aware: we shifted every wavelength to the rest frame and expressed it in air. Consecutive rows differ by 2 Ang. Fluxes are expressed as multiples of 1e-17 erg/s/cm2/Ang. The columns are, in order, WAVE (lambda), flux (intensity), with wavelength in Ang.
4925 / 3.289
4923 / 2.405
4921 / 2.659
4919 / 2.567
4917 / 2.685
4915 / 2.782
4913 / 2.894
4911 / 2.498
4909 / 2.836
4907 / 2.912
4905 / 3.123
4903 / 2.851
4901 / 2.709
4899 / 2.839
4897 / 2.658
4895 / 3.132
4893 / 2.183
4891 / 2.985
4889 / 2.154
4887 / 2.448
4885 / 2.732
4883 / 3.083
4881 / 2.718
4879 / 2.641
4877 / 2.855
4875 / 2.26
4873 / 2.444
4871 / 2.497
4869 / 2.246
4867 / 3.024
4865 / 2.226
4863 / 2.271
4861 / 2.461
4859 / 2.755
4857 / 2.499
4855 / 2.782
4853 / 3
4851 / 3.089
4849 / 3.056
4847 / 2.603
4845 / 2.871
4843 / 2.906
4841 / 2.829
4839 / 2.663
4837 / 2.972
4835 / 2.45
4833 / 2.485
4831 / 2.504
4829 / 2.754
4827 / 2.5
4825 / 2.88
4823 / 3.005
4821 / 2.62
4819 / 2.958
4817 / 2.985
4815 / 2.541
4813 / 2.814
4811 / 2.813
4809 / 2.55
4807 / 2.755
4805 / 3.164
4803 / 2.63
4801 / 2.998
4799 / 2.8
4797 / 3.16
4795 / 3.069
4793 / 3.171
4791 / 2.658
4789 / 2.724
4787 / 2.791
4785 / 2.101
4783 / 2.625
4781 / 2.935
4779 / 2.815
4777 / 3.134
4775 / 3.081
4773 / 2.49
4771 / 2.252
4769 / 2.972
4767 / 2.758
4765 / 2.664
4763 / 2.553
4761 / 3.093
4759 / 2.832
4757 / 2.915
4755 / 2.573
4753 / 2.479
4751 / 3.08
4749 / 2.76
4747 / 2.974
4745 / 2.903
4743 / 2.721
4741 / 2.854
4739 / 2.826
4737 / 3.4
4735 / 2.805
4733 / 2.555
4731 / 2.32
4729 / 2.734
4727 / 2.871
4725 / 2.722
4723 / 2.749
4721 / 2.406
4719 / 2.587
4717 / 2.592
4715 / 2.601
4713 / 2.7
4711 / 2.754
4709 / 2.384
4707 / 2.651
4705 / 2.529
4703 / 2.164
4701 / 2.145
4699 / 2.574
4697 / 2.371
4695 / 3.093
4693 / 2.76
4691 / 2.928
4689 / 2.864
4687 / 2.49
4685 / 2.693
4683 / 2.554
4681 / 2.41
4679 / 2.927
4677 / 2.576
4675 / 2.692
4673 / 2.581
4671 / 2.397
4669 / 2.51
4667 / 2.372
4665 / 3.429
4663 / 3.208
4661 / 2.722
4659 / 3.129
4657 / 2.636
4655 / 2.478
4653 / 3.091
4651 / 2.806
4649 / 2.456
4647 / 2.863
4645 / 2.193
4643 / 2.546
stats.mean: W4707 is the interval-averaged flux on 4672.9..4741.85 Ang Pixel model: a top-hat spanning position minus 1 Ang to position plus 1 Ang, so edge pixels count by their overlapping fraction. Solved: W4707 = 2.65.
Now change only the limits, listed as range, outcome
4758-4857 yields 2.79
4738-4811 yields 2.8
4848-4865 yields 2.71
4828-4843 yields 2.68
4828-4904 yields 2.67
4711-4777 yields 2.75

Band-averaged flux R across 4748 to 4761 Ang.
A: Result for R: 2.8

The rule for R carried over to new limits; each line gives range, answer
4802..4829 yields 2.78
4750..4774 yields 2.72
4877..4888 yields 2.74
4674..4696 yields 2.73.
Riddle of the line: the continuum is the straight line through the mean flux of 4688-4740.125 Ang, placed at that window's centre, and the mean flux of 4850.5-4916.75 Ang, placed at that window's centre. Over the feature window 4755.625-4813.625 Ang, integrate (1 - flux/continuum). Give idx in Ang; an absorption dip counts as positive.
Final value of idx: -2.9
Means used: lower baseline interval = 2.66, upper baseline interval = 2.68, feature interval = 2.8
